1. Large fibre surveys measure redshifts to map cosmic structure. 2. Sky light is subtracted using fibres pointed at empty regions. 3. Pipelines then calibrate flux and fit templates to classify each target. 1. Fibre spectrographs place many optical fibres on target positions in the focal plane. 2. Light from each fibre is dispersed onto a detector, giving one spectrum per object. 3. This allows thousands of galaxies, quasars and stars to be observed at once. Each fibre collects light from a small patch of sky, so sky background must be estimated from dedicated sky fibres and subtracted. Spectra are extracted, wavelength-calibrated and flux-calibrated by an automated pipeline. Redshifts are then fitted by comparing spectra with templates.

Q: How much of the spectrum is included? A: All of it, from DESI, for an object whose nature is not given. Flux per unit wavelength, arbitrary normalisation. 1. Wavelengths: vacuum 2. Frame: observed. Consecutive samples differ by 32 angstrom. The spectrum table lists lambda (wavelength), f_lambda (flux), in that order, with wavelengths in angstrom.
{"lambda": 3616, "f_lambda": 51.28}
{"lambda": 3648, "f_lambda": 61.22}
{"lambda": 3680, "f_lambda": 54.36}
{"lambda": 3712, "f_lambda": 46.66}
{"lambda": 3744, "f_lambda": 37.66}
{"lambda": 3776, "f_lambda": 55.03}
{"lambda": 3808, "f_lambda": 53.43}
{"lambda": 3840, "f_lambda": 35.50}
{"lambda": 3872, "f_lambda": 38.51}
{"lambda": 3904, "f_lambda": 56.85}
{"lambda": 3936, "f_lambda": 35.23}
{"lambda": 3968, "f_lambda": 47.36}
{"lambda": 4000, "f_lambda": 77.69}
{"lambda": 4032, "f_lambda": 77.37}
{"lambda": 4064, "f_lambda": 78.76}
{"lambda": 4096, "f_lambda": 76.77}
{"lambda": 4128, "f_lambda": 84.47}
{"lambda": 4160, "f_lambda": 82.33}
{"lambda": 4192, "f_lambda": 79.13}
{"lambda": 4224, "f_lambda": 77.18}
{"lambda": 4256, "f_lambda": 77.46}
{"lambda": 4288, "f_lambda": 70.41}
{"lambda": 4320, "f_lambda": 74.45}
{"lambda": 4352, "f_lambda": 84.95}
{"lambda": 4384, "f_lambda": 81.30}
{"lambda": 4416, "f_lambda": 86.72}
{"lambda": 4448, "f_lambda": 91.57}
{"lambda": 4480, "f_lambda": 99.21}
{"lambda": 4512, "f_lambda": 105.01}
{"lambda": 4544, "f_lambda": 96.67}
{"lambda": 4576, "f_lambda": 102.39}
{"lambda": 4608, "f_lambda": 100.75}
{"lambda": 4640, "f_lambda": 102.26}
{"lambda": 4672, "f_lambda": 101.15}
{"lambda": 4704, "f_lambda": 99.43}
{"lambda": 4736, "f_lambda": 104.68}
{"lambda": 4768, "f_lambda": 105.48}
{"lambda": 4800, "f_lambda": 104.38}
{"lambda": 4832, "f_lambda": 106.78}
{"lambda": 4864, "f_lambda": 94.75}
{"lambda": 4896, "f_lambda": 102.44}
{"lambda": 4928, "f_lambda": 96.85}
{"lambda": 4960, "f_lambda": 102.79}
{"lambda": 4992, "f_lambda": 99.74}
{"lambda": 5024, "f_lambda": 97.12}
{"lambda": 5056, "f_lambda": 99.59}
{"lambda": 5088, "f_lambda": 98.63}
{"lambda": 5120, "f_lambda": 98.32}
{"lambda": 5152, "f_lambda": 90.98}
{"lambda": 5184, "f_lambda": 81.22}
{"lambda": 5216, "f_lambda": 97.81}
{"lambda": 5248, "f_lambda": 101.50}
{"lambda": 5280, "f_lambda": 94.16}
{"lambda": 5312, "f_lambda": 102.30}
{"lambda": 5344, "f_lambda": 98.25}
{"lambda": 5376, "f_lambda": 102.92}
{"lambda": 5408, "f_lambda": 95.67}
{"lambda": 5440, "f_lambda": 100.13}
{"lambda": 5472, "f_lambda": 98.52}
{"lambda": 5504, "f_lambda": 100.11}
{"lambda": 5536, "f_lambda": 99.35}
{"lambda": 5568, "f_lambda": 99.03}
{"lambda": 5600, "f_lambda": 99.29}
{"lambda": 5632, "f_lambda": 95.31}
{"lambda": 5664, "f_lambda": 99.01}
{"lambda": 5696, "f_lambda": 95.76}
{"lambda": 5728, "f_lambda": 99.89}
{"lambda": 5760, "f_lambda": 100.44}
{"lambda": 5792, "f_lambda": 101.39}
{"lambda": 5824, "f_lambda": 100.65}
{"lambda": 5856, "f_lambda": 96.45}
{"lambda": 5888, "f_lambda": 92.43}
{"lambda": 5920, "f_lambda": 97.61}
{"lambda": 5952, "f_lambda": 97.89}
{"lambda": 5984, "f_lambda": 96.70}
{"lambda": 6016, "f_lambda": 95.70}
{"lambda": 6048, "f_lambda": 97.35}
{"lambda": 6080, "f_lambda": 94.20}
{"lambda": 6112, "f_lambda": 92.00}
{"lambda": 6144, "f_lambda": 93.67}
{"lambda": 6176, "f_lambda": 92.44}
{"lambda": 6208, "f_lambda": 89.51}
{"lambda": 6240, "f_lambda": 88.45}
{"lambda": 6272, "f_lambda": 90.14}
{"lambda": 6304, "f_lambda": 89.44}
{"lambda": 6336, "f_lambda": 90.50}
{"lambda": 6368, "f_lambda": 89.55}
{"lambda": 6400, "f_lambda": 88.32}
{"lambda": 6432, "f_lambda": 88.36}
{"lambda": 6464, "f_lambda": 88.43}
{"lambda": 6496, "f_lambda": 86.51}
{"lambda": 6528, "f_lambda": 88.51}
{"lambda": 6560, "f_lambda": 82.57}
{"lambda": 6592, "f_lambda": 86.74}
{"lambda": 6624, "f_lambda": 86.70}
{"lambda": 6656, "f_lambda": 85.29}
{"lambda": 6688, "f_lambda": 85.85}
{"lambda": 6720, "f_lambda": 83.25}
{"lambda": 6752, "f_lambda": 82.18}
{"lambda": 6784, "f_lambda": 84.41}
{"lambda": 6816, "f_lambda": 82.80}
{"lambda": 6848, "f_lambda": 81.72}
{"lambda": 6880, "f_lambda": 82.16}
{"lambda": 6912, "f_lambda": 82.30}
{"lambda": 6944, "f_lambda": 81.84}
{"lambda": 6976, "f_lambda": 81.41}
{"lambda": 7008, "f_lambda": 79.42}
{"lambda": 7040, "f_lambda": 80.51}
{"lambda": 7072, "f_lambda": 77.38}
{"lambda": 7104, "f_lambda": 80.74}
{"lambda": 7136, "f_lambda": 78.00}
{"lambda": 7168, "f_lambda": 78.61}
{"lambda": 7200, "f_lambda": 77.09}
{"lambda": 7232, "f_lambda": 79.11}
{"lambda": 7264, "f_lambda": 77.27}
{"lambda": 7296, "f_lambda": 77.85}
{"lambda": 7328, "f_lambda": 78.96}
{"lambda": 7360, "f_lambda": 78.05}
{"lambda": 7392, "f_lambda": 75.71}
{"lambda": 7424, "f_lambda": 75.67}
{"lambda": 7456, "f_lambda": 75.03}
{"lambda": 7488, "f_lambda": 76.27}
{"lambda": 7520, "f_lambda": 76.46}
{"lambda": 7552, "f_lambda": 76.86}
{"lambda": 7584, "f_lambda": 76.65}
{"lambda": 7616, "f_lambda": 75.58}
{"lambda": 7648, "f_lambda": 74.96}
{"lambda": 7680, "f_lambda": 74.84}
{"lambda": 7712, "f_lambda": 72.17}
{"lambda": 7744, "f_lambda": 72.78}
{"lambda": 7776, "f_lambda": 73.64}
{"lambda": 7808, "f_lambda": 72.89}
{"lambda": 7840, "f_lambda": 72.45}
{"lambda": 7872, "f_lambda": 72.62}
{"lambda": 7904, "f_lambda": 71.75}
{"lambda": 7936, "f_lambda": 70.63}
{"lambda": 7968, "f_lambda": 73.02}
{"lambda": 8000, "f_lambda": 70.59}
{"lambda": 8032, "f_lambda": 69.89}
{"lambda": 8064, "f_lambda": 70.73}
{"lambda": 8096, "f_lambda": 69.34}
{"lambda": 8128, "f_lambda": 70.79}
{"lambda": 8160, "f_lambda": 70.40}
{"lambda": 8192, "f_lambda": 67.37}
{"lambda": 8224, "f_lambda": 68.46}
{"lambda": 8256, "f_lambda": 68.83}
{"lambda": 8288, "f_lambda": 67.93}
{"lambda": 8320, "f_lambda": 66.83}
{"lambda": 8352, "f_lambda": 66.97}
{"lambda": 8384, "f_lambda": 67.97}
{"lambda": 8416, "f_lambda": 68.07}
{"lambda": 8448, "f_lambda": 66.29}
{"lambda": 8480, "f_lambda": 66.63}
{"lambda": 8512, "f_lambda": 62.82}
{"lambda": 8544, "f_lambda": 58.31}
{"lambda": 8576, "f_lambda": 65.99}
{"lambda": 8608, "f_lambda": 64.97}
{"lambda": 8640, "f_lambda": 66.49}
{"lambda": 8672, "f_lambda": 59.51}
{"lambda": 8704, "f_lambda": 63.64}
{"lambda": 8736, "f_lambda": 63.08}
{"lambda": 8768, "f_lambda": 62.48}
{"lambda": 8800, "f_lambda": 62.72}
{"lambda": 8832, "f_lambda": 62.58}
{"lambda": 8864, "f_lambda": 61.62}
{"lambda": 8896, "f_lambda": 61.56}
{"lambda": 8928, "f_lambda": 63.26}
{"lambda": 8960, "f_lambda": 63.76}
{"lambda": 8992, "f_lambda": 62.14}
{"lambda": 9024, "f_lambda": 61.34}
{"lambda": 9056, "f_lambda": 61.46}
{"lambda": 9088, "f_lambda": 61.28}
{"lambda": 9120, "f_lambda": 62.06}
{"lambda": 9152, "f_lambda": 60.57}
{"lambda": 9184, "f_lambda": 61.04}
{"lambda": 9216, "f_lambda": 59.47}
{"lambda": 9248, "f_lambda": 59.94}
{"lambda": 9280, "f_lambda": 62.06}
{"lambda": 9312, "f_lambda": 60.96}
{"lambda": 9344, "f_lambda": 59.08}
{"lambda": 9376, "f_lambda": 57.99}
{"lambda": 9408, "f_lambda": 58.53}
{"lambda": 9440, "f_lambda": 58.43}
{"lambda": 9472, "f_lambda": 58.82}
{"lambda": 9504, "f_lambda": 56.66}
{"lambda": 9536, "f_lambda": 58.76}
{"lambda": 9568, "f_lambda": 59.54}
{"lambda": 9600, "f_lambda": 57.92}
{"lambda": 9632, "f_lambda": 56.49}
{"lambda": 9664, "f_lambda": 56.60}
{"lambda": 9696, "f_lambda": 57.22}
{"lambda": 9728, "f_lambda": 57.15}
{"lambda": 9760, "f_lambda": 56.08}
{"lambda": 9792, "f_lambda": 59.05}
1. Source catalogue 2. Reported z 0.000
